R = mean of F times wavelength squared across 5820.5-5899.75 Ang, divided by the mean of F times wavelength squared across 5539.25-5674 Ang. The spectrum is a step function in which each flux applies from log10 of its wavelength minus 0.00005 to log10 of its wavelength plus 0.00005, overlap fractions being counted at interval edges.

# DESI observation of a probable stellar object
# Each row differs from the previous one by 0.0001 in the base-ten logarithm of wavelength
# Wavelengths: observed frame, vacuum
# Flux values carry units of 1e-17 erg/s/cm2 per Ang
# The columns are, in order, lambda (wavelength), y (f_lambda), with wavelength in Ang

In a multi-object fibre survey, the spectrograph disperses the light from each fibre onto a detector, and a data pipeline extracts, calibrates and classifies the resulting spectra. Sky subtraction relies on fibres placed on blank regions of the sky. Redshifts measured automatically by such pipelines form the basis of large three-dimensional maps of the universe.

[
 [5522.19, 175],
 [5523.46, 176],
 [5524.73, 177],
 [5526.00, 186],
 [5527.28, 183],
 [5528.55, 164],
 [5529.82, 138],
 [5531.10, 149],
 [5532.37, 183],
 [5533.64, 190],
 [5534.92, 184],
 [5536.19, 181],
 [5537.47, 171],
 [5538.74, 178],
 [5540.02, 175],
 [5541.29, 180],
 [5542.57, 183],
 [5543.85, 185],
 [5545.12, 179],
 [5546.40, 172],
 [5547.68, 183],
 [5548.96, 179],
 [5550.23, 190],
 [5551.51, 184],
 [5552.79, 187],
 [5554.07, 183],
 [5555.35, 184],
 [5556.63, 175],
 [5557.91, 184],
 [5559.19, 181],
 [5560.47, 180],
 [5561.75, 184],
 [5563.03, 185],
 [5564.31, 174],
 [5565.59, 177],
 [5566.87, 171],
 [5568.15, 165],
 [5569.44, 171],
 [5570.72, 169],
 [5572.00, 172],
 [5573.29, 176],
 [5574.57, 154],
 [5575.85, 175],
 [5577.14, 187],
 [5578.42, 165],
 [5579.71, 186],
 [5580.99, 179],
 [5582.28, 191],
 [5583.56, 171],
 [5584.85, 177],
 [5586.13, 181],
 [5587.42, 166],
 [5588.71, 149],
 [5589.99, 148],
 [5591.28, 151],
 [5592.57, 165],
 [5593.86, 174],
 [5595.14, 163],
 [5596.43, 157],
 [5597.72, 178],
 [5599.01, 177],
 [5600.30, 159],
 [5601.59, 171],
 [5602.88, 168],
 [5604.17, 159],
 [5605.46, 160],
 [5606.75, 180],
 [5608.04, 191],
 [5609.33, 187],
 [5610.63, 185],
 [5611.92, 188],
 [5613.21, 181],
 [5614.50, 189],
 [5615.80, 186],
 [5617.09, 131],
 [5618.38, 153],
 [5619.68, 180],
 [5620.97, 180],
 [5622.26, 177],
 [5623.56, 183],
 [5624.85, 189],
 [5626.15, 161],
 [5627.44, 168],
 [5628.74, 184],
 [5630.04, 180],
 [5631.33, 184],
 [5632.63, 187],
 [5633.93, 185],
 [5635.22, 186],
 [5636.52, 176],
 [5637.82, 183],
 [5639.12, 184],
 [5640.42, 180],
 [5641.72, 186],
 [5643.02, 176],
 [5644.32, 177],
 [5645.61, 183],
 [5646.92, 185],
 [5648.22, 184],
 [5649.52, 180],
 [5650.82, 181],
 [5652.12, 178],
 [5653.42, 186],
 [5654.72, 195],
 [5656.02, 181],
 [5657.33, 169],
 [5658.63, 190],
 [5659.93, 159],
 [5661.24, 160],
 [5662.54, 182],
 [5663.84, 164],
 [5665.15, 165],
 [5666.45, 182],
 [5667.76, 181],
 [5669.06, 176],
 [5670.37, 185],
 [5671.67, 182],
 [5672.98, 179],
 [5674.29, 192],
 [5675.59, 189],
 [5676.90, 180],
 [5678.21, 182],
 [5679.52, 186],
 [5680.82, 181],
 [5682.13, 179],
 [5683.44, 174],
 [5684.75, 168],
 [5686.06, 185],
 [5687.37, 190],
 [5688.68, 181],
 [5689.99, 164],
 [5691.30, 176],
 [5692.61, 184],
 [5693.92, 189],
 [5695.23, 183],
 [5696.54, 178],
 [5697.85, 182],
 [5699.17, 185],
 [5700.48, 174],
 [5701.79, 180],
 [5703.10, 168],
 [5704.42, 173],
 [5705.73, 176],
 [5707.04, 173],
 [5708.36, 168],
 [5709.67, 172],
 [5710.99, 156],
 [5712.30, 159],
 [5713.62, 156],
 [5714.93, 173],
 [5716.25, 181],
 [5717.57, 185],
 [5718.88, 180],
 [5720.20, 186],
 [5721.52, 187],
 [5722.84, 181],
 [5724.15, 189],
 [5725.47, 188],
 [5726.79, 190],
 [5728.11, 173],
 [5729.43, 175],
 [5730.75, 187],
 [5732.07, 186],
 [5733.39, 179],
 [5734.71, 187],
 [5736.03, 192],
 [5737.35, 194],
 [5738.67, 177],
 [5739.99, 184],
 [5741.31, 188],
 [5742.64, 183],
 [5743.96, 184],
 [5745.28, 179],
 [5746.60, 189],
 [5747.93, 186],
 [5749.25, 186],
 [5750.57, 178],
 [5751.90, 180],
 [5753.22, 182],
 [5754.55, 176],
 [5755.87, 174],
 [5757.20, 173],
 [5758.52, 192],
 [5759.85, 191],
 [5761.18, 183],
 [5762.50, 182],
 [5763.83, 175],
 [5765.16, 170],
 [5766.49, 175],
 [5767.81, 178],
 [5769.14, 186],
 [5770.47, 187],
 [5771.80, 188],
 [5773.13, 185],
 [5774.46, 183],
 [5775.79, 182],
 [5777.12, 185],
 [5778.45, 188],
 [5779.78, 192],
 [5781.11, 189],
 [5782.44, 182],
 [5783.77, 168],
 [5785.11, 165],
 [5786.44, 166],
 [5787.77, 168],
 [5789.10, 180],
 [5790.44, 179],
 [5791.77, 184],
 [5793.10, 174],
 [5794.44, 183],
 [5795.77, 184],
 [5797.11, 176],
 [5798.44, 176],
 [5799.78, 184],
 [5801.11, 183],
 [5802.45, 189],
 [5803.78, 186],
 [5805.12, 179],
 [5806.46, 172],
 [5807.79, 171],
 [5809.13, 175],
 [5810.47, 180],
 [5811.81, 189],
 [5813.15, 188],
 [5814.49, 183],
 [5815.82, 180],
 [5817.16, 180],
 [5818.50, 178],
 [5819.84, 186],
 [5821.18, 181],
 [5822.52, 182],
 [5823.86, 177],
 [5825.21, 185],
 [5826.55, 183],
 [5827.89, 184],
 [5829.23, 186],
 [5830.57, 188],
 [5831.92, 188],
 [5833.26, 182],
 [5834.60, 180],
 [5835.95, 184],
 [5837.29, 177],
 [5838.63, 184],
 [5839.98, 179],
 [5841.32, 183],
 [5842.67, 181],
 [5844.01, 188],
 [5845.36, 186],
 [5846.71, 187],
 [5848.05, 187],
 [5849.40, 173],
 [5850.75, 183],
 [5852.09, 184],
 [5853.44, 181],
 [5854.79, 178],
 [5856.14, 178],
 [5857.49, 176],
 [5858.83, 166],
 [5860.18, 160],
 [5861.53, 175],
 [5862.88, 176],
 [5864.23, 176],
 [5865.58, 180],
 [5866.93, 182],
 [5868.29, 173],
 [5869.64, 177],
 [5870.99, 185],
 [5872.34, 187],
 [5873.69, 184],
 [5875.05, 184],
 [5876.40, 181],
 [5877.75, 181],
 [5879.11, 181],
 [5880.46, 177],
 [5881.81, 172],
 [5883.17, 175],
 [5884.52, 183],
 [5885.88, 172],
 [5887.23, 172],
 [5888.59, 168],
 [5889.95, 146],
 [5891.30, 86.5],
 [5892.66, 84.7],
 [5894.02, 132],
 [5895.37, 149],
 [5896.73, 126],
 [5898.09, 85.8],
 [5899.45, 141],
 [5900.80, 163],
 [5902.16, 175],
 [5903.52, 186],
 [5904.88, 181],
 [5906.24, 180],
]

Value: 1.06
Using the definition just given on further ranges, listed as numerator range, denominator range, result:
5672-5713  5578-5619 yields 1.07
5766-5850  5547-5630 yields 1.12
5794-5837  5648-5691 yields 1.07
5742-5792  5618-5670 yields 1.06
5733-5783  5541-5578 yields 1.10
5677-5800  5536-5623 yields 1.09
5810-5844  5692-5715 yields 1.10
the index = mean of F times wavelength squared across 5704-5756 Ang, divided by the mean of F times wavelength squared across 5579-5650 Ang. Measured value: 1.1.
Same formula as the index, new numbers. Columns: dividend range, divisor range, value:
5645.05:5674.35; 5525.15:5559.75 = 1.05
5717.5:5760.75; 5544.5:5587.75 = 1.10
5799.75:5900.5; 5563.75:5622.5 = 1.11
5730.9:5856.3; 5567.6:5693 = 1.09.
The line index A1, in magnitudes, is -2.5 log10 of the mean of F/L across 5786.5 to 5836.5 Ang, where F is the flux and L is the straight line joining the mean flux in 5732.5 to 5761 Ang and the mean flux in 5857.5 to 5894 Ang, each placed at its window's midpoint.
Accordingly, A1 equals -0.03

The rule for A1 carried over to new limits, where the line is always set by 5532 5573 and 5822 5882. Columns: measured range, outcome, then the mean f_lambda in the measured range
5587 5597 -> 0.13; 159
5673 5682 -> -0.03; 184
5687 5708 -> 0.01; 178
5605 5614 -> -0.02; 182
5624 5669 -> 0.00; 179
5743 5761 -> -0.01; 182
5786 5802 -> 0.01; 178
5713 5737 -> -0.01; 182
